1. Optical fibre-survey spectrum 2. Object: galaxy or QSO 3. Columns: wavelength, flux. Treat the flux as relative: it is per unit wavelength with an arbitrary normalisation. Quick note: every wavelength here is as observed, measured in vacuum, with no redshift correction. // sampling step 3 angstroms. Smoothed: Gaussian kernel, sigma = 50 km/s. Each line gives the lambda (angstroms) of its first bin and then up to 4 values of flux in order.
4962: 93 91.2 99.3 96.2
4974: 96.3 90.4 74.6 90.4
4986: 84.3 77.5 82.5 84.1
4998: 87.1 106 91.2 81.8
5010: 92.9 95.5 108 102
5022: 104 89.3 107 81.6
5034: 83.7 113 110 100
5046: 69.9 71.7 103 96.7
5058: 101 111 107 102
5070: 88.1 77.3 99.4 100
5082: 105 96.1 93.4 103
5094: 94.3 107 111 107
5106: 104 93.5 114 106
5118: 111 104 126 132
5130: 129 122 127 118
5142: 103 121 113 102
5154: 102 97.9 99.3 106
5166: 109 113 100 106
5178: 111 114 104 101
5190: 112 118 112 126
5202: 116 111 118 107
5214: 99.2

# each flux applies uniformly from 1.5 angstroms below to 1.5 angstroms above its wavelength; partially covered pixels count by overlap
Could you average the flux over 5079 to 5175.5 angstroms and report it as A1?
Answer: 109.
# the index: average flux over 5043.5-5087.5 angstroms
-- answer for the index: 95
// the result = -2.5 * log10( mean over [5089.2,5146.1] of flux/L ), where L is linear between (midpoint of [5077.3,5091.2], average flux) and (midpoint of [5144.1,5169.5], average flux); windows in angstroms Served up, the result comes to -0.10 mag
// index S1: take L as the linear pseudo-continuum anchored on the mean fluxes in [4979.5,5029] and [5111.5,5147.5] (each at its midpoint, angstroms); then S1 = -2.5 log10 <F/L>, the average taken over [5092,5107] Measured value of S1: 0.07 mag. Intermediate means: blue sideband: 91.8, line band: 105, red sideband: 118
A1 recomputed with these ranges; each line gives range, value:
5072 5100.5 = 98.6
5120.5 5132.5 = 124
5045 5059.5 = 89.1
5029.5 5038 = 91.6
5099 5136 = 114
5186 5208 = 114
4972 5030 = 91.8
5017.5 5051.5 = 94.1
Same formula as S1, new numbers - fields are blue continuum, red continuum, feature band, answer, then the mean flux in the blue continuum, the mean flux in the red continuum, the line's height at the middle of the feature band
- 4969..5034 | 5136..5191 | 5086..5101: -0.005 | 91.4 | 108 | 101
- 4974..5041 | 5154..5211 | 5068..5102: 0.024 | 92.5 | 109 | 100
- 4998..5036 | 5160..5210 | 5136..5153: -0.055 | 95.2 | 111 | 107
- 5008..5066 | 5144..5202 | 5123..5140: -0.194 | 97.1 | 109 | 105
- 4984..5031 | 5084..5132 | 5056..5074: 0.036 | 92.5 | 108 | 102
